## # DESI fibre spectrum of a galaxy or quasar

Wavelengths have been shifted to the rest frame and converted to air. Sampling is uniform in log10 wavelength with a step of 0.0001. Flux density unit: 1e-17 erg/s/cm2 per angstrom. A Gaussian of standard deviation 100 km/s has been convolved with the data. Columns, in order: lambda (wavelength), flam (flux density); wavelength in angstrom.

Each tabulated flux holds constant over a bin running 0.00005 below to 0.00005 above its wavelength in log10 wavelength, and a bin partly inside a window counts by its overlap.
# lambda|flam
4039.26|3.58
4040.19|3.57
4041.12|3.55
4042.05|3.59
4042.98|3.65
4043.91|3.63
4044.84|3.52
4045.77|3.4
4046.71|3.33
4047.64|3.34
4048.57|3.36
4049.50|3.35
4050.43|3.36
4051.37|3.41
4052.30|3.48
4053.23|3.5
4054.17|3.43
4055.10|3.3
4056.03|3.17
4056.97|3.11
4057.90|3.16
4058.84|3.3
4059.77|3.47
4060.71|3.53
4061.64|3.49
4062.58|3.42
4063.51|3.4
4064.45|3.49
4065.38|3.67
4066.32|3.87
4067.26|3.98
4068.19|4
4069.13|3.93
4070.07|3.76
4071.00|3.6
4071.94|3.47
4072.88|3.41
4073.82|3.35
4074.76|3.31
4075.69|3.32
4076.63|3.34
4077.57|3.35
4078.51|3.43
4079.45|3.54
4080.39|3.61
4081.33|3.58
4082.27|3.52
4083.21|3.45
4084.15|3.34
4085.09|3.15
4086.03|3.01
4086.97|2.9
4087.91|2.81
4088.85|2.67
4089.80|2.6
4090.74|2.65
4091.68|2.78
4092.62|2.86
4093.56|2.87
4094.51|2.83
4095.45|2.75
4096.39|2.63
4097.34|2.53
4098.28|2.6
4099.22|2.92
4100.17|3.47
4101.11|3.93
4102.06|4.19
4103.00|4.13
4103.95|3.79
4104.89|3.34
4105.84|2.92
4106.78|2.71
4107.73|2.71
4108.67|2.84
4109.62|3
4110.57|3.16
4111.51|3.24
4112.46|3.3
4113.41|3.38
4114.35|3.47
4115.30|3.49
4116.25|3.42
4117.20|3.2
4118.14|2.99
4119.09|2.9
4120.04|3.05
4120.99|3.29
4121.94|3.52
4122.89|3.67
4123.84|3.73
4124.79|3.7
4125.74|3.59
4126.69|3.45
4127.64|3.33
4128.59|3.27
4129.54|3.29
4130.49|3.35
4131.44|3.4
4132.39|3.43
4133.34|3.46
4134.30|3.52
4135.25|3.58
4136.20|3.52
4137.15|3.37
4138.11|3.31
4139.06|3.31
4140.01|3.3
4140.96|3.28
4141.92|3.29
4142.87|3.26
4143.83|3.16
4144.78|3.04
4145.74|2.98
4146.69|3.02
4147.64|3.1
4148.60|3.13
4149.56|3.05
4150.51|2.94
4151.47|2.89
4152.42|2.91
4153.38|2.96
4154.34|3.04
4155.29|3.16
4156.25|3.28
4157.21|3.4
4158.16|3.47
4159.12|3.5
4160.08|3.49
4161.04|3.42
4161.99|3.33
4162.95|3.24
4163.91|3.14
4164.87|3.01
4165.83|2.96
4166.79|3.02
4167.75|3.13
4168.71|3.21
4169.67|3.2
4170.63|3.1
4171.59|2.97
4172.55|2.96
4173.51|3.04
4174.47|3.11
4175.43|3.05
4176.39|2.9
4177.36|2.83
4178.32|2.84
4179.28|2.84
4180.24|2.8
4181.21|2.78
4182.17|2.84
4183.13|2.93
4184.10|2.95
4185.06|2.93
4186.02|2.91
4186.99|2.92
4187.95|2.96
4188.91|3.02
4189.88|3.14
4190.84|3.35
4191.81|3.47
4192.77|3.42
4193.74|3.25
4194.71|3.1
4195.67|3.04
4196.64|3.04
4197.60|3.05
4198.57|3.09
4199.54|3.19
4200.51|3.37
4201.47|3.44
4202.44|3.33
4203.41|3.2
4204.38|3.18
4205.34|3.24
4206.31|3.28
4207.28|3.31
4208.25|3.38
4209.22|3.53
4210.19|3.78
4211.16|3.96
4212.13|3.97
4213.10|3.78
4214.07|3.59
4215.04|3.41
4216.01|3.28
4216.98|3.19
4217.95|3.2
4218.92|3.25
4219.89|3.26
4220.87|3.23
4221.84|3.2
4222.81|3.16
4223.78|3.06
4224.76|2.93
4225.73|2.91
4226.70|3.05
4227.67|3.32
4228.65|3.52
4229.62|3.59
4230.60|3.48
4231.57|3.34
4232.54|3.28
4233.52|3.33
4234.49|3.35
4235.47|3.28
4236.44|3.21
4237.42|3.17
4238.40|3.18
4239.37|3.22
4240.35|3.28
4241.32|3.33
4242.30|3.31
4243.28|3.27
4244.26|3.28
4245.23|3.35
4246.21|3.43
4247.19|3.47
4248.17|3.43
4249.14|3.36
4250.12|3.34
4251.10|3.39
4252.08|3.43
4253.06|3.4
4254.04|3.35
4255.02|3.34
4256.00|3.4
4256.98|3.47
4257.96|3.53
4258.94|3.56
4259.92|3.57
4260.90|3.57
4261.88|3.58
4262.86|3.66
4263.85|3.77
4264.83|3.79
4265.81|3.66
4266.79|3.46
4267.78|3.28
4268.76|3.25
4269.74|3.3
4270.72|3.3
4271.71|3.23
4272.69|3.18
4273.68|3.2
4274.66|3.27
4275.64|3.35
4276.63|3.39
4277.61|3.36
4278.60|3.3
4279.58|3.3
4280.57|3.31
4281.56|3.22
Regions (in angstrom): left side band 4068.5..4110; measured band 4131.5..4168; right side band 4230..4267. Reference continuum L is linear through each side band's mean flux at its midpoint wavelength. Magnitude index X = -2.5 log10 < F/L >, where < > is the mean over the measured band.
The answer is 0.020 mag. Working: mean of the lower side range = 3.21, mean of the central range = 3.22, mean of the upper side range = 3.41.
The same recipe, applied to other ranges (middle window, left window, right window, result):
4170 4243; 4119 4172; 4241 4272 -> 0.05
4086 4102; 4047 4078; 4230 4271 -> 0.19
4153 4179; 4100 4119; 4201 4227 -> 0.07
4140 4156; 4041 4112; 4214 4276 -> 0.08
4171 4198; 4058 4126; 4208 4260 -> 0.11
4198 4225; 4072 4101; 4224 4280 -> -0.02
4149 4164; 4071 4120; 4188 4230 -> 0.01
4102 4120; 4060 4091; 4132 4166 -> 0.02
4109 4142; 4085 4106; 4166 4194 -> -0.11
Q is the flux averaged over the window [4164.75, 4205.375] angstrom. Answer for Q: 3.07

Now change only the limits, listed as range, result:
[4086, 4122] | 3.1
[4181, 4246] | 3.26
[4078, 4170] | 3.22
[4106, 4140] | 3.31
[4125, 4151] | 3.29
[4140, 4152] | 3.1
